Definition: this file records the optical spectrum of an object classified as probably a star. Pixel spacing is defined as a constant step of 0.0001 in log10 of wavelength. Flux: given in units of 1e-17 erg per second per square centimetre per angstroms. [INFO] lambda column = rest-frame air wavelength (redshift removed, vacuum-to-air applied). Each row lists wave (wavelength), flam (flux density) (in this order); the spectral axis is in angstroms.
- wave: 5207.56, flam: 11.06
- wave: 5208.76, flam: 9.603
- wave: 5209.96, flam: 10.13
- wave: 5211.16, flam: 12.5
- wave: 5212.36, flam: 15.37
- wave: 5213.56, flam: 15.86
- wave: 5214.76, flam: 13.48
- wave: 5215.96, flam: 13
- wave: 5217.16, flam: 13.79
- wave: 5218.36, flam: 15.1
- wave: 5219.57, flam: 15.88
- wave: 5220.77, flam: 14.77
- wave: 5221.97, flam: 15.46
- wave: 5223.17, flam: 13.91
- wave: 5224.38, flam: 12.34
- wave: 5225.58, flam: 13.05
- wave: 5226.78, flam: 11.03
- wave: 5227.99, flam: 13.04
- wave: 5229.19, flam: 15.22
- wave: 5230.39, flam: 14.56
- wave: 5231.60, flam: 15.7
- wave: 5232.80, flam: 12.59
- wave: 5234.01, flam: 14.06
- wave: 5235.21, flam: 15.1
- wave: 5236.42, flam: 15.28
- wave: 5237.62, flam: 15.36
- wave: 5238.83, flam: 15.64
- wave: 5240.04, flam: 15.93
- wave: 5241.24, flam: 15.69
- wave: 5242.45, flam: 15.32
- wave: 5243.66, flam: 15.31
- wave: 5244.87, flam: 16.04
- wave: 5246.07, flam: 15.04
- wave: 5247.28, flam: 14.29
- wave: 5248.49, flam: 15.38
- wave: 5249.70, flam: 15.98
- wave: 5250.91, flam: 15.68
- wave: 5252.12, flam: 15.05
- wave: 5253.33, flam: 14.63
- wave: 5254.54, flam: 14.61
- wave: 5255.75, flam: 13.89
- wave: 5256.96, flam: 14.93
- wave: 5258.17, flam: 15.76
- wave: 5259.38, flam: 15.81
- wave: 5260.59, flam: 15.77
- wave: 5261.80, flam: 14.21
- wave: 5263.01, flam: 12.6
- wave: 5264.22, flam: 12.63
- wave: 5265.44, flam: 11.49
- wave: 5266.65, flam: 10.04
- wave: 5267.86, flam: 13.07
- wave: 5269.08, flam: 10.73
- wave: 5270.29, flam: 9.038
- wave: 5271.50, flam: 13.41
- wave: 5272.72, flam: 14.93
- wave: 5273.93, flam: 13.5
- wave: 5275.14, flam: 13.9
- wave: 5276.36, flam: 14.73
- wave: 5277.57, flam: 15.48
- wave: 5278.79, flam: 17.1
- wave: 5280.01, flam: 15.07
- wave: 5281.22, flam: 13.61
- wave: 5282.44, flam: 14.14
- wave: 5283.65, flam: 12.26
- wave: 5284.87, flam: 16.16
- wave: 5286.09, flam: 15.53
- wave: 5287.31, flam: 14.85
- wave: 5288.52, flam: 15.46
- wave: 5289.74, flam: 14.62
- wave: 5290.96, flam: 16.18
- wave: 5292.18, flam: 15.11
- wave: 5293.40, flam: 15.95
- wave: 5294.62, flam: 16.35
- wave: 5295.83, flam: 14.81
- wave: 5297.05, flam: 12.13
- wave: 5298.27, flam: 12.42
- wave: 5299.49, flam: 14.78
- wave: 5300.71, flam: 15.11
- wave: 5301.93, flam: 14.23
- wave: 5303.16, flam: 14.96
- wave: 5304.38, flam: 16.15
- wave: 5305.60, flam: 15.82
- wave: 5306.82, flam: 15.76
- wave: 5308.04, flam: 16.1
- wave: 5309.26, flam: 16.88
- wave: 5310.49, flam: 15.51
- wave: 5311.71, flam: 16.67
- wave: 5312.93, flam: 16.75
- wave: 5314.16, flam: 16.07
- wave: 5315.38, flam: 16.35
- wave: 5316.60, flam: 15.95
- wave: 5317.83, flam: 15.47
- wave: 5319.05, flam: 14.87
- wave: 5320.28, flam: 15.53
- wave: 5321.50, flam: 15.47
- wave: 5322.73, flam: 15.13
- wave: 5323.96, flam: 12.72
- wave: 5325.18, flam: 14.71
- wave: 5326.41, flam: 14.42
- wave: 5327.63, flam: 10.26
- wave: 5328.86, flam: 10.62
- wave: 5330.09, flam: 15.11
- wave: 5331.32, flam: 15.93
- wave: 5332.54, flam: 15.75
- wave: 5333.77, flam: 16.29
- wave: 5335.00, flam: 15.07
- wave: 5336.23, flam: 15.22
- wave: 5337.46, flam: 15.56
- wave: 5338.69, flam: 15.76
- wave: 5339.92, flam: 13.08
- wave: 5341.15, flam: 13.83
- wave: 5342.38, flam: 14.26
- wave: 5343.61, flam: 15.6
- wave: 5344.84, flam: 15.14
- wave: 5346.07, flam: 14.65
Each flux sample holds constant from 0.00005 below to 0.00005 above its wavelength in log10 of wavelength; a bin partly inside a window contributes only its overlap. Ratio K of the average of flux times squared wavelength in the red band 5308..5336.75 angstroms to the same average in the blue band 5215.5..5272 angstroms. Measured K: 1.10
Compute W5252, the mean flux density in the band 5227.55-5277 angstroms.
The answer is 14.3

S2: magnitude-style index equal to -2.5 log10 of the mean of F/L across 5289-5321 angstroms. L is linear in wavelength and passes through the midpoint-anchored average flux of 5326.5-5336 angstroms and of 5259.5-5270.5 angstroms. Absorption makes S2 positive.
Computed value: -0.142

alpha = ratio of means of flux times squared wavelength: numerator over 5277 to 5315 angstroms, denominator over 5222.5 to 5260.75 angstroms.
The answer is 1.05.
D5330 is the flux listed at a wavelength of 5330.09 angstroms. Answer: 15.11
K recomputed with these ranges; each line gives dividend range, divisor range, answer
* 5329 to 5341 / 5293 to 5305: 1.04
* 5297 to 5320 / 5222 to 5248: 1.09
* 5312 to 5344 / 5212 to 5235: 1.09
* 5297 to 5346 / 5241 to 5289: 1.07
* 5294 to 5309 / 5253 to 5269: 1.11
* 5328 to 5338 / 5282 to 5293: 1.01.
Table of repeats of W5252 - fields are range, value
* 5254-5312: 14.5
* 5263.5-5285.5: 13.4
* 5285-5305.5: 15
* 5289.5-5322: 15.4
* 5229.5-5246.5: 15.1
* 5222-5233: 13.6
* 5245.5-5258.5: 15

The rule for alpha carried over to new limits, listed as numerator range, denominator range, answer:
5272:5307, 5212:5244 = 1.05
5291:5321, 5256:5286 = 1.13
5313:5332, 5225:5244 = 1.04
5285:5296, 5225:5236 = 1.14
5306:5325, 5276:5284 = 1.08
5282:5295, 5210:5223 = 1.09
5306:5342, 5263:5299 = 1.10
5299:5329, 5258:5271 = 1.21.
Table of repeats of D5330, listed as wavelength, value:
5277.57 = 15.48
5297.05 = 12.13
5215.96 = 13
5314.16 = 16.07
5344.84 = 15.14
